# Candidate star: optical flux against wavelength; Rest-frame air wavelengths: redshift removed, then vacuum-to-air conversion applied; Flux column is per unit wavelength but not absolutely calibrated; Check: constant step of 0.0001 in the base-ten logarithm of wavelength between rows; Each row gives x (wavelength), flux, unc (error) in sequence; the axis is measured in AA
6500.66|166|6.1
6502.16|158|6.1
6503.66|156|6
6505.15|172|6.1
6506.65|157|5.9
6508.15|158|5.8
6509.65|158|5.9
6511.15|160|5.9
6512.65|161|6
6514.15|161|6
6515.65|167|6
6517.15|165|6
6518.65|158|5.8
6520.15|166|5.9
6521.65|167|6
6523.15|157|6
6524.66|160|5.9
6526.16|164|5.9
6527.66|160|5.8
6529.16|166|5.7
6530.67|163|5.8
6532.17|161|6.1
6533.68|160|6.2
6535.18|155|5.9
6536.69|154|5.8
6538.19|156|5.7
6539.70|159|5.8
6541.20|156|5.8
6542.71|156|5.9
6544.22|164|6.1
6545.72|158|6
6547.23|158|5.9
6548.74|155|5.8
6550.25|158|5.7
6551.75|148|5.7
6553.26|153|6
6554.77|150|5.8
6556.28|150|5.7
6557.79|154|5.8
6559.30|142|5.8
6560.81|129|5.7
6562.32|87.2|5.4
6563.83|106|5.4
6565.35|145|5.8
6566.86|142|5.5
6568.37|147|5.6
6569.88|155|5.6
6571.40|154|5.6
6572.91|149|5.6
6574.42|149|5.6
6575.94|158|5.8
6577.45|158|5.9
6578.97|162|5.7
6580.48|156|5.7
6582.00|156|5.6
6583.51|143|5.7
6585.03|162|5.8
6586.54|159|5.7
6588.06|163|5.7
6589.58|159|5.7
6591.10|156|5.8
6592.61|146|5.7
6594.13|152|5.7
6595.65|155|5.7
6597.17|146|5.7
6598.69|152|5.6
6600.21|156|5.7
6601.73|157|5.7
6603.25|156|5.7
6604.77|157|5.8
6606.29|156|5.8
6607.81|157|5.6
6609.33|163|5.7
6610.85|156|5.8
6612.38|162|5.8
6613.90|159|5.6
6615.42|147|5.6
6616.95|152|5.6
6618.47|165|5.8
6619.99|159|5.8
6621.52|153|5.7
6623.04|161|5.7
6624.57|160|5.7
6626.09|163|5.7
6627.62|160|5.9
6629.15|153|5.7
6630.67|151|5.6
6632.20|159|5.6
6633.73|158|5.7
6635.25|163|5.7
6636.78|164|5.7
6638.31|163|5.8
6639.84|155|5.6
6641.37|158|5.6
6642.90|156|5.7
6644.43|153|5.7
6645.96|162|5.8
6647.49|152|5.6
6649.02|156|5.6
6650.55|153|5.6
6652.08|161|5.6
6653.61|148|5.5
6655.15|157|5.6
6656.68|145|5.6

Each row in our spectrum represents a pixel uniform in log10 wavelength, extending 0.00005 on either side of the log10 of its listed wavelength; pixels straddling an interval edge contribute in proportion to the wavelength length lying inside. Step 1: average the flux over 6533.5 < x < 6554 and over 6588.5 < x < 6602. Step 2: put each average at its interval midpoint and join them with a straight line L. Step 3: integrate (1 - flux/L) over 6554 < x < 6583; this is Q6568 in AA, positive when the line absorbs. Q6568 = 1.9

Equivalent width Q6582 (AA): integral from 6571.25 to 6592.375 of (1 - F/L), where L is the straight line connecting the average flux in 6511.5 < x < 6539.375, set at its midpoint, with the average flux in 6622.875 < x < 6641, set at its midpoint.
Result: 0.6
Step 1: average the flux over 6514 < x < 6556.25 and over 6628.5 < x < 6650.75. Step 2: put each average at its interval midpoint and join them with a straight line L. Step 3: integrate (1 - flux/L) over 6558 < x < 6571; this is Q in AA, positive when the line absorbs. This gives 2.07 AA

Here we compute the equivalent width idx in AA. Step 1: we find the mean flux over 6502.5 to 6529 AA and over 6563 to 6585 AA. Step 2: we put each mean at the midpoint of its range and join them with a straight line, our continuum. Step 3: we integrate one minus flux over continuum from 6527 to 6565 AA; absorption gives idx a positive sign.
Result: 1.2 AA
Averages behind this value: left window 162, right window 149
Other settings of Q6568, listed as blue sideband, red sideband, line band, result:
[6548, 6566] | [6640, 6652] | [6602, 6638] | -1.6 AA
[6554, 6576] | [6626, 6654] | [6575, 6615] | -2.4 AA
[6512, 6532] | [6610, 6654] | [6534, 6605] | 4.1 AA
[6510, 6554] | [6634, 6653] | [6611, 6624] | 0.1 AA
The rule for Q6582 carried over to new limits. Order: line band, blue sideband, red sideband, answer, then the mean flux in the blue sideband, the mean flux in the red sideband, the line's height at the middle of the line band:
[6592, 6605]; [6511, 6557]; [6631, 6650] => 0.45 AA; 159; 158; 158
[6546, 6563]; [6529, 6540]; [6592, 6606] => 1.34 AA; 159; 153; 157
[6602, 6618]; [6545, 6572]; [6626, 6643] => -0.31 AA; 144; 158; 154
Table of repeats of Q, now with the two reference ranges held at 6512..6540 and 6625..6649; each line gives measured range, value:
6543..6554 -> 0.3 AA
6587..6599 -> 0.4 AA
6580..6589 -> 0.2 AA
